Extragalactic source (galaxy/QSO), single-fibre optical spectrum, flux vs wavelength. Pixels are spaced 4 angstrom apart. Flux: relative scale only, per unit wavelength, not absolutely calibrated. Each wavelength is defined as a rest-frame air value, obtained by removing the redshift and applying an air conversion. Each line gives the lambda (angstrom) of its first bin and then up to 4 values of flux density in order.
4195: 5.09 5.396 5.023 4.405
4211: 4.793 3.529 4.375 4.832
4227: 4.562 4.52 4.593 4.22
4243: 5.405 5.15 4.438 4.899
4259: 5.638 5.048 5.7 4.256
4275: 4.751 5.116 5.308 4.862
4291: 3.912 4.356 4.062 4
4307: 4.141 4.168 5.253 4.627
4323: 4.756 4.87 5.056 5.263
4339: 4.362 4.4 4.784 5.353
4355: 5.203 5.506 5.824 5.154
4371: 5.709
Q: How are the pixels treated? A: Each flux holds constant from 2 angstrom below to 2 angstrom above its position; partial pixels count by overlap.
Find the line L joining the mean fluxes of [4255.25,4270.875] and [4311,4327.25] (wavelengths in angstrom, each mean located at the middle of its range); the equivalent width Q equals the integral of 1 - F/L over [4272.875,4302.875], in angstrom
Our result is 2.79 angstrom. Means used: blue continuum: 5.25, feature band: 4.58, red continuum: 4.79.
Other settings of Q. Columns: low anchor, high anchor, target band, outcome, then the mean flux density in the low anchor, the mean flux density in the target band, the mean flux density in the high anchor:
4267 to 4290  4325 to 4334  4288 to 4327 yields 4.3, 4.89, 4.4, 5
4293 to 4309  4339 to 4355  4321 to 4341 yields -1.2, 4.14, 4.86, 4.83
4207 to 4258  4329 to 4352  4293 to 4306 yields 1.7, 4.62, 4.14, 4.85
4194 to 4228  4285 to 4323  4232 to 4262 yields -2.3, 4.66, 4.9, 4.4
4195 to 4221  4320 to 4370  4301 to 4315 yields 1.9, 4.63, 4.27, 5.05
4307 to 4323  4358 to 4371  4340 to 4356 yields 1.1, 4.62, 4.88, 5.53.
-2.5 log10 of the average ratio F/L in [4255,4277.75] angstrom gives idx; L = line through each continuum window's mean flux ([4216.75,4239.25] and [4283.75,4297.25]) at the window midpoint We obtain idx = -0.13 mag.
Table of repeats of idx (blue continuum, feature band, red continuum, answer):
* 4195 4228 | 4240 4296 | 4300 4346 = -0.06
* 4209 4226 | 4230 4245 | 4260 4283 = -0.02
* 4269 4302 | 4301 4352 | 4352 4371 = 0.08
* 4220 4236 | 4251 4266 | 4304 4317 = -0.13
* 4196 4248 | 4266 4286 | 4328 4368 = -0.03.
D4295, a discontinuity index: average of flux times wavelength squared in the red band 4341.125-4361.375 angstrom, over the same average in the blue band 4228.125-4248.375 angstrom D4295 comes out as 1.12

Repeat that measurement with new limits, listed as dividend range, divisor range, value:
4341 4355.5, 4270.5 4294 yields 1.07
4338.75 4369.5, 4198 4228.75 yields 1.19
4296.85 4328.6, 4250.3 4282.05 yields 0.91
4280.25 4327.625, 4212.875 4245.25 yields 1.04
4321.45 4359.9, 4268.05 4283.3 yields 1.05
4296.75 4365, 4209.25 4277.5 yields 1.05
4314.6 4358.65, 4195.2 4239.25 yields 1.13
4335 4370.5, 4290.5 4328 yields 1.18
